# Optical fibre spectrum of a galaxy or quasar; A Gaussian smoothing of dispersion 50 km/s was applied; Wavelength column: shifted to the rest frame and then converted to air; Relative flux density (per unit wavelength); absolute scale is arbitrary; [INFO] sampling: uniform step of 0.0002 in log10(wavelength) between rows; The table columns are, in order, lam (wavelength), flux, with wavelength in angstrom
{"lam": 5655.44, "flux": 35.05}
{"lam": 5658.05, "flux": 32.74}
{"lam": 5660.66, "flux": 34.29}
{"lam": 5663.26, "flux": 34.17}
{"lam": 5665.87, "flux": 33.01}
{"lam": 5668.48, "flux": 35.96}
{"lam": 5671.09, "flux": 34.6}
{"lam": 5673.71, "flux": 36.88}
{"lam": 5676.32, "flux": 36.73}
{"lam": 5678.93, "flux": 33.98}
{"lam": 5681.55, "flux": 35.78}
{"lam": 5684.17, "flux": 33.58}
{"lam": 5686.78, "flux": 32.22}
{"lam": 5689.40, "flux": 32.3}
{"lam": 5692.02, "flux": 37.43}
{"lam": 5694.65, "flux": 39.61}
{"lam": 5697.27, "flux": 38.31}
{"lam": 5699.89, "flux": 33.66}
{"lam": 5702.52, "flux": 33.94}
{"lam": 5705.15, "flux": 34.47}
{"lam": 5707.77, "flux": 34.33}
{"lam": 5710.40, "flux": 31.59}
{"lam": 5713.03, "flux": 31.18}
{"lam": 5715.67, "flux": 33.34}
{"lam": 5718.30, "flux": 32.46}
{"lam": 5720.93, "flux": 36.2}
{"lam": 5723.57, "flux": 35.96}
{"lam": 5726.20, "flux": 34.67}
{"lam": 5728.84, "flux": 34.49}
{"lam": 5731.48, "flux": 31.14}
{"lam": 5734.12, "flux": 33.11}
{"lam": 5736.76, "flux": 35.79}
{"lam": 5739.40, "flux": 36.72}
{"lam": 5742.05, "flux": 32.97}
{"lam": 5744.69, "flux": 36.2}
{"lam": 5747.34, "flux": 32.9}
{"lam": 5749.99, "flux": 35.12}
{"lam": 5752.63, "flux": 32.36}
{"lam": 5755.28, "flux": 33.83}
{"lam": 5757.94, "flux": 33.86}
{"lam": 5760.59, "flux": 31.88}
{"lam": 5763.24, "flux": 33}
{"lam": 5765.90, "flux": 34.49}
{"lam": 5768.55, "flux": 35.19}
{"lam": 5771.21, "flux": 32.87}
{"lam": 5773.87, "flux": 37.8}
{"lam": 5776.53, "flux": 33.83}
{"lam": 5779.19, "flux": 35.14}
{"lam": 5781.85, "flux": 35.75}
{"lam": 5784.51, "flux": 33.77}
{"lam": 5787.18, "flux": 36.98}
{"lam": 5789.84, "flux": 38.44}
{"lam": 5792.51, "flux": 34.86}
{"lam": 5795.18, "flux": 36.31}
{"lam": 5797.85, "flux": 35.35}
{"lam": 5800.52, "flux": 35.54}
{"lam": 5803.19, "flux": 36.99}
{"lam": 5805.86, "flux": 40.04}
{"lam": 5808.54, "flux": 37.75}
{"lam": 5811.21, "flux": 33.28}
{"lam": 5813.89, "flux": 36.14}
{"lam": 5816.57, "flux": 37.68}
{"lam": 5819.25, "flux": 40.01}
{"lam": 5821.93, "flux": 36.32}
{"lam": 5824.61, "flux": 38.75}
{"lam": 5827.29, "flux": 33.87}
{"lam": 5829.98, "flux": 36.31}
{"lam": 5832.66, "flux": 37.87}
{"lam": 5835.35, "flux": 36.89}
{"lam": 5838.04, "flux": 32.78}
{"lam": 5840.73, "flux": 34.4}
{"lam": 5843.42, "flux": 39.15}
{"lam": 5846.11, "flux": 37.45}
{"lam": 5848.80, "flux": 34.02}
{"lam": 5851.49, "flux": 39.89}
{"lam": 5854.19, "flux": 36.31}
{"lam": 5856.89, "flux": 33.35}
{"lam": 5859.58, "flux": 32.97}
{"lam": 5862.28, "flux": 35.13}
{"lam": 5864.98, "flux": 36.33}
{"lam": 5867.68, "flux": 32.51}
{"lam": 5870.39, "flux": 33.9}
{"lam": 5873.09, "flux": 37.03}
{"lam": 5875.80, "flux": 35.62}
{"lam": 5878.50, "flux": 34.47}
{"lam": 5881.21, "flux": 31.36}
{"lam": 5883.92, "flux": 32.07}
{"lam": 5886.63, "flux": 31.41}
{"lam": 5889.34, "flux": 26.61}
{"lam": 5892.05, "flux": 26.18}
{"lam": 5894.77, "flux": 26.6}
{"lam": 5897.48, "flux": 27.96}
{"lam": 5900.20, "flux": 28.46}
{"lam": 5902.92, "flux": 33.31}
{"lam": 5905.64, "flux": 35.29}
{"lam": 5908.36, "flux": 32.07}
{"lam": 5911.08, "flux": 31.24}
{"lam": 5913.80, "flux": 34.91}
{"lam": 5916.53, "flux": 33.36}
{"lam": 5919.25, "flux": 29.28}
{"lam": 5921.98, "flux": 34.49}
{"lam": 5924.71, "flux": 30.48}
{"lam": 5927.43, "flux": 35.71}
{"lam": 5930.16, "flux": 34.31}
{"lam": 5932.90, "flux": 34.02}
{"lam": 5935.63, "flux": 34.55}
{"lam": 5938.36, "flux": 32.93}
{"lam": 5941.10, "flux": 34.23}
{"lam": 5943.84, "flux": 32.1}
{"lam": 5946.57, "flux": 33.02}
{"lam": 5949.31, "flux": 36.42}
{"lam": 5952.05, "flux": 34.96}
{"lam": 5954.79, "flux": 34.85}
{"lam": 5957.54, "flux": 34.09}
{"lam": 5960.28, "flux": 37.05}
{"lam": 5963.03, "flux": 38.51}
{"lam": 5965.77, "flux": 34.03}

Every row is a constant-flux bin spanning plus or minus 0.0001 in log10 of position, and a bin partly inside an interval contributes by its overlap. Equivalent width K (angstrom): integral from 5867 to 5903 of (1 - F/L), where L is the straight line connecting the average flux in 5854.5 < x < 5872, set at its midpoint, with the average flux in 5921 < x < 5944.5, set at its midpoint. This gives 3.1 angstrom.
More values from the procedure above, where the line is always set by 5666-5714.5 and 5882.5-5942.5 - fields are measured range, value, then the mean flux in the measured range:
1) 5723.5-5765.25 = 0.1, 33.9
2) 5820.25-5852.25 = -3.6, 36.5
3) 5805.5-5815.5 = -1.0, 36.5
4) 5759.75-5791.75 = -1.3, 35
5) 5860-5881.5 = -1.5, 34.6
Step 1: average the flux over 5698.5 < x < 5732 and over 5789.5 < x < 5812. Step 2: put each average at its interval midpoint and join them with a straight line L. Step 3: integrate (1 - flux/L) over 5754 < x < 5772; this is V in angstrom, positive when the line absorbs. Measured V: 0.8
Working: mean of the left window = 33.7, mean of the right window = 36.5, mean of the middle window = 33.6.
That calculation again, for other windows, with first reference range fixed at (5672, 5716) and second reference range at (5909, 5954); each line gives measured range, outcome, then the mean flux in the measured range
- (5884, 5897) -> 2.1 angstrom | 28.2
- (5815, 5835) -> -1.9 angstrom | 37.2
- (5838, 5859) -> -1.3 angstrom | 36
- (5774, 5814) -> -2.2 angstrom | 36.1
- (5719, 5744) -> 0.0 angstrom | 34.6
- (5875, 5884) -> 0.1 angstrom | 33.4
